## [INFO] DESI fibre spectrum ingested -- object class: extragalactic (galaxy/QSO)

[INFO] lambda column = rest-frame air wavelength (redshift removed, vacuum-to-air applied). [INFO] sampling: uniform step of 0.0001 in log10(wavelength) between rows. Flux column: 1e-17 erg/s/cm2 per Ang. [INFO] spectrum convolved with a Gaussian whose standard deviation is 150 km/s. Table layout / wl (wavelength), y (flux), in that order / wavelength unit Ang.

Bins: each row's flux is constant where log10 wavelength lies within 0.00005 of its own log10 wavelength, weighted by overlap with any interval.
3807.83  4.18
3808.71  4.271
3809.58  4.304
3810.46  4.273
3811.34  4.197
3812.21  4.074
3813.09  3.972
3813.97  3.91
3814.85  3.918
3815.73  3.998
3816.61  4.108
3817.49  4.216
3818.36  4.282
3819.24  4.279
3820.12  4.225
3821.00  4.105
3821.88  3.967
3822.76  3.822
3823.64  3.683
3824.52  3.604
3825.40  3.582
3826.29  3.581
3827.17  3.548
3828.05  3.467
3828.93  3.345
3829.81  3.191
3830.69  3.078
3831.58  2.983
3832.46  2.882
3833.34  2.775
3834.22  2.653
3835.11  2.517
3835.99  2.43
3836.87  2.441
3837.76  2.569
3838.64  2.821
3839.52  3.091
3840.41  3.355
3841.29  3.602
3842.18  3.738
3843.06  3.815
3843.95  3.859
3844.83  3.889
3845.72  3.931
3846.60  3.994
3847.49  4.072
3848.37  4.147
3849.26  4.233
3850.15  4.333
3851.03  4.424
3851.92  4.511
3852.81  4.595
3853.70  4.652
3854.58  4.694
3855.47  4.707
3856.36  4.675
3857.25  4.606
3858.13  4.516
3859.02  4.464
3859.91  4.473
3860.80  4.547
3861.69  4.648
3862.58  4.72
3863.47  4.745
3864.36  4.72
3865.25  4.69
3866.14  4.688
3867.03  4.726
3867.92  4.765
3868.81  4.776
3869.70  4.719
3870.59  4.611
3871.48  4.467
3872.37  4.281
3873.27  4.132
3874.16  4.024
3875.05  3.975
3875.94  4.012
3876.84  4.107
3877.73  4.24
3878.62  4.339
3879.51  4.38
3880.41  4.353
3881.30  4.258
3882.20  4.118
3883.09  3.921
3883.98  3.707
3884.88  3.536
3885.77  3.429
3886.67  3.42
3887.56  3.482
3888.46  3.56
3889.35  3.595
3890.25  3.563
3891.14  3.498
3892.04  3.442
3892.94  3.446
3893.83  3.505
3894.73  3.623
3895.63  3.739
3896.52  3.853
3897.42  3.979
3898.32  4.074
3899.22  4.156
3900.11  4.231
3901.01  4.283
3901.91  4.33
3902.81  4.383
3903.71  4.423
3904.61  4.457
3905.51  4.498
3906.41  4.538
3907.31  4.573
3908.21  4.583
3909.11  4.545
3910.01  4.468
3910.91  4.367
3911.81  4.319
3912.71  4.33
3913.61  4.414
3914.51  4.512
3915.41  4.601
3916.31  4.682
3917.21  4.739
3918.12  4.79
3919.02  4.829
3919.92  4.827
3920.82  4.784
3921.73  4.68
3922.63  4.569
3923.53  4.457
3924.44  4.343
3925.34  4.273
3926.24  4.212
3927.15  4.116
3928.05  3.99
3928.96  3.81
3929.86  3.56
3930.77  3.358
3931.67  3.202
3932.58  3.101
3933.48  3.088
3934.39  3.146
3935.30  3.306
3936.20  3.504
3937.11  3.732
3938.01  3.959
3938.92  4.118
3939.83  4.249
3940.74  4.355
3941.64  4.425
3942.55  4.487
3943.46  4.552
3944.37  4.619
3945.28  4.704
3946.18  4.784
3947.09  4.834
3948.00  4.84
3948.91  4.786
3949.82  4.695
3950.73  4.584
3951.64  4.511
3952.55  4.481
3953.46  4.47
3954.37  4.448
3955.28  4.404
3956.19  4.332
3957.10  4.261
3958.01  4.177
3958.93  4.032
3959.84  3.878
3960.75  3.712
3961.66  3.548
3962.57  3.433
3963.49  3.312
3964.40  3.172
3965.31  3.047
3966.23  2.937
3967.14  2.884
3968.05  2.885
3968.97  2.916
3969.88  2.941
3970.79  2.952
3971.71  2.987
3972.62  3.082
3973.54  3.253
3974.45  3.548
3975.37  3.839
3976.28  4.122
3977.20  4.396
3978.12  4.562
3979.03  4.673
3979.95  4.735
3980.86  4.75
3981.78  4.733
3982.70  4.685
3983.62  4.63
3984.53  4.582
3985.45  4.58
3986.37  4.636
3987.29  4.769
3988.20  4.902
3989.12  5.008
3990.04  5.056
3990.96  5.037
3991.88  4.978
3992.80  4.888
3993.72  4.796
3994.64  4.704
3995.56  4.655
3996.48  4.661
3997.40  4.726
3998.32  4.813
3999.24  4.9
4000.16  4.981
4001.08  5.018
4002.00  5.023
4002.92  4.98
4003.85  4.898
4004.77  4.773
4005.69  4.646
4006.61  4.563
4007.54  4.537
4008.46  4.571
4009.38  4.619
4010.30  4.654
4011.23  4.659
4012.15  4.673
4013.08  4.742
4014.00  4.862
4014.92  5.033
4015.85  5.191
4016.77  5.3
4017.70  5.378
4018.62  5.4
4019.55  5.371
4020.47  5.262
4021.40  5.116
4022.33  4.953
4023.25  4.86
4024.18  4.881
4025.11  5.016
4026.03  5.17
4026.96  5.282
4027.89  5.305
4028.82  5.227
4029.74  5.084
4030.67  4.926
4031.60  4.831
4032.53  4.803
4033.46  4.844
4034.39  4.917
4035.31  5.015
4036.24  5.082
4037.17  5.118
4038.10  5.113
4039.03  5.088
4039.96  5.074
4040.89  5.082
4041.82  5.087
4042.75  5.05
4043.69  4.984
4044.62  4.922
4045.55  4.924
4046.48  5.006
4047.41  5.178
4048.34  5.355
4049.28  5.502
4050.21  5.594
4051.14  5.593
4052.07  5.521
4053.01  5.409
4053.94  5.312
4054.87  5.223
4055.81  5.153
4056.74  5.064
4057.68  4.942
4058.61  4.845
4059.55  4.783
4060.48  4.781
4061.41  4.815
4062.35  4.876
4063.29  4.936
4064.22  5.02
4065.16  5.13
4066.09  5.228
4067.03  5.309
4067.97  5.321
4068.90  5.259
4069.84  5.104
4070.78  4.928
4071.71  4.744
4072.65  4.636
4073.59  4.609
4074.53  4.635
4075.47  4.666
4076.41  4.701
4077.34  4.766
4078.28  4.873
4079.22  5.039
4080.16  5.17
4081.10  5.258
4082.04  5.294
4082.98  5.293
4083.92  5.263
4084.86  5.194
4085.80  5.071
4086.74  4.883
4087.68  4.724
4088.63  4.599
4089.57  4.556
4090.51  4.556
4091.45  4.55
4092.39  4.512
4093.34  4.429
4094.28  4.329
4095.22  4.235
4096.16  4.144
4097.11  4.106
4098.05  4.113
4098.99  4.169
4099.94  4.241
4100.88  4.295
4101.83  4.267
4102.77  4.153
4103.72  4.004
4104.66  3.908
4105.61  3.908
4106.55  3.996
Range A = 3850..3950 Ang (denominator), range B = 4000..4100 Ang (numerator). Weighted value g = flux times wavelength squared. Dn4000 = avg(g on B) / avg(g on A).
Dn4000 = 1.26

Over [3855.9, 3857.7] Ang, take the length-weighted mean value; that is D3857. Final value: 4.65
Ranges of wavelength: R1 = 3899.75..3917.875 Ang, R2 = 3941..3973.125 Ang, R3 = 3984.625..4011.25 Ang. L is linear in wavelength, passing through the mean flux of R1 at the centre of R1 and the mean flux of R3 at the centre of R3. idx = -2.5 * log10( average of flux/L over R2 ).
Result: 0.18 mag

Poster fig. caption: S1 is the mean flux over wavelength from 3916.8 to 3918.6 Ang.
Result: 4.75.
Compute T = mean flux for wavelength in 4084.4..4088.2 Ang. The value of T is 4.96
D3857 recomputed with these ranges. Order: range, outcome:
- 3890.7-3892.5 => 3.46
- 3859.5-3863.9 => 4.62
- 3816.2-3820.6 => 4.23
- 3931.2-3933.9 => 3.14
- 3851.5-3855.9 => 4.63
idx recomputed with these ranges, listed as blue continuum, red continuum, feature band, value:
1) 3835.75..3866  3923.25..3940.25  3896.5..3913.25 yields -0.127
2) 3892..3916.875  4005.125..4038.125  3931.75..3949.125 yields 0.092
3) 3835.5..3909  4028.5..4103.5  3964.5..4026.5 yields 0.022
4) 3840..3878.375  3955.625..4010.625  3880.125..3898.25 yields 0.169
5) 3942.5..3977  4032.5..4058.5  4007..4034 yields -0.045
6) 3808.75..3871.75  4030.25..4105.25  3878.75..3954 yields 0.030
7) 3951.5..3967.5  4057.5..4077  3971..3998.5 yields -0.098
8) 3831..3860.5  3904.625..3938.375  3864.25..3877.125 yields -0.139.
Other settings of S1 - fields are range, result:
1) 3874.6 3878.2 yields 4.09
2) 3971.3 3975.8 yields 3.34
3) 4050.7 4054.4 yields 5.46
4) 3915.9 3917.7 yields 4.7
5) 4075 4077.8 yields 4.72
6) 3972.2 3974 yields 3.17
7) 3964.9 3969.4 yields 2.93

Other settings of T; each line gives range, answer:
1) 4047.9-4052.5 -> 5.51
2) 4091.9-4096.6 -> 4.33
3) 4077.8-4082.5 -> 5.12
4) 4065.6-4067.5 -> 5.27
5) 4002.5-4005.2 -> 4.87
